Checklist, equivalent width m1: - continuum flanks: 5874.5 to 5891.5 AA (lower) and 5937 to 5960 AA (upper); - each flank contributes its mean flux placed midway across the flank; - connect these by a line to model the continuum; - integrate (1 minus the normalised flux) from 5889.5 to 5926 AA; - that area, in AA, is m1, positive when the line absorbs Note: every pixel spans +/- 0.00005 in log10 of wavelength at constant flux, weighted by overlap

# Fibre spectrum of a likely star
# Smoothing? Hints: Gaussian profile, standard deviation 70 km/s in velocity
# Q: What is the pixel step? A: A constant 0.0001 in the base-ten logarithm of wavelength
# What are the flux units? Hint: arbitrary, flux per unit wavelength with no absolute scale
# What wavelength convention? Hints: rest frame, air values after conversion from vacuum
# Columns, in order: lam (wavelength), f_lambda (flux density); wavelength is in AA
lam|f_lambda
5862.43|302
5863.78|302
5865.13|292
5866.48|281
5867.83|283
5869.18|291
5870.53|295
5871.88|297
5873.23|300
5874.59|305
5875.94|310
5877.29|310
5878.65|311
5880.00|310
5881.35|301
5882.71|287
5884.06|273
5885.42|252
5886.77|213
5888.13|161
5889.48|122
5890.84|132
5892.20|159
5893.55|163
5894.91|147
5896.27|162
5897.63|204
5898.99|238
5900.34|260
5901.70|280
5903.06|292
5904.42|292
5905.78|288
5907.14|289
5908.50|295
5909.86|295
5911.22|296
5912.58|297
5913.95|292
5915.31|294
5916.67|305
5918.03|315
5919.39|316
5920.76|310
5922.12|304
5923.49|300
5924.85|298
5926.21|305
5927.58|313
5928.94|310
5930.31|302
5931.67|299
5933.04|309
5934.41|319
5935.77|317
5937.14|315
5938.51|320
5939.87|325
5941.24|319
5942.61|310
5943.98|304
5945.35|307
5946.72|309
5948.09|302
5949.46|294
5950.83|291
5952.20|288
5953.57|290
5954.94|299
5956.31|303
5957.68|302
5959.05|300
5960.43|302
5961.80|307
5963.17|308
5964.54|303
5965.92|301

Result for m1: 1.6 AA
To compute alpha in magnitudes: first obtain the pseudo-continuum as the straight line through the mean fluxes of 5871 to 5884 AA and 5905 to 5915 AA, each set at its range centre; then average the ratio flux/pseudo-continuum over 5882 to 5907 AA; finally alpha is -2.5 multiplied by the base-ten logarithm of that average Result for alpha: 0.33 mag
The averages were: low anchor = 302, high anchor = 293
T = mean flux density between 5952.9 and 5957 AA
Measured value 298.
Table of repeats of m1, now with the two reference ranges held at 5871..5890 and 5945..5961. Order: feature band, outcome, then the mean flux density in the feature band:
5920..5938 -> -1.2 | 308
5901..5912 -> -0.4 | 291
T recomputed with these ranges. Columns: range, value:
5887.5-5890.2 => 141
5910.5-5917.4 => 297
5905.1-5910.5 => 292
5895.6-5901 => 216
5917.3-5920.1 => 315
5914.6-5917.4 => 300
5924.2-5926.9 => 301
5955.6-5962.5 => 303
